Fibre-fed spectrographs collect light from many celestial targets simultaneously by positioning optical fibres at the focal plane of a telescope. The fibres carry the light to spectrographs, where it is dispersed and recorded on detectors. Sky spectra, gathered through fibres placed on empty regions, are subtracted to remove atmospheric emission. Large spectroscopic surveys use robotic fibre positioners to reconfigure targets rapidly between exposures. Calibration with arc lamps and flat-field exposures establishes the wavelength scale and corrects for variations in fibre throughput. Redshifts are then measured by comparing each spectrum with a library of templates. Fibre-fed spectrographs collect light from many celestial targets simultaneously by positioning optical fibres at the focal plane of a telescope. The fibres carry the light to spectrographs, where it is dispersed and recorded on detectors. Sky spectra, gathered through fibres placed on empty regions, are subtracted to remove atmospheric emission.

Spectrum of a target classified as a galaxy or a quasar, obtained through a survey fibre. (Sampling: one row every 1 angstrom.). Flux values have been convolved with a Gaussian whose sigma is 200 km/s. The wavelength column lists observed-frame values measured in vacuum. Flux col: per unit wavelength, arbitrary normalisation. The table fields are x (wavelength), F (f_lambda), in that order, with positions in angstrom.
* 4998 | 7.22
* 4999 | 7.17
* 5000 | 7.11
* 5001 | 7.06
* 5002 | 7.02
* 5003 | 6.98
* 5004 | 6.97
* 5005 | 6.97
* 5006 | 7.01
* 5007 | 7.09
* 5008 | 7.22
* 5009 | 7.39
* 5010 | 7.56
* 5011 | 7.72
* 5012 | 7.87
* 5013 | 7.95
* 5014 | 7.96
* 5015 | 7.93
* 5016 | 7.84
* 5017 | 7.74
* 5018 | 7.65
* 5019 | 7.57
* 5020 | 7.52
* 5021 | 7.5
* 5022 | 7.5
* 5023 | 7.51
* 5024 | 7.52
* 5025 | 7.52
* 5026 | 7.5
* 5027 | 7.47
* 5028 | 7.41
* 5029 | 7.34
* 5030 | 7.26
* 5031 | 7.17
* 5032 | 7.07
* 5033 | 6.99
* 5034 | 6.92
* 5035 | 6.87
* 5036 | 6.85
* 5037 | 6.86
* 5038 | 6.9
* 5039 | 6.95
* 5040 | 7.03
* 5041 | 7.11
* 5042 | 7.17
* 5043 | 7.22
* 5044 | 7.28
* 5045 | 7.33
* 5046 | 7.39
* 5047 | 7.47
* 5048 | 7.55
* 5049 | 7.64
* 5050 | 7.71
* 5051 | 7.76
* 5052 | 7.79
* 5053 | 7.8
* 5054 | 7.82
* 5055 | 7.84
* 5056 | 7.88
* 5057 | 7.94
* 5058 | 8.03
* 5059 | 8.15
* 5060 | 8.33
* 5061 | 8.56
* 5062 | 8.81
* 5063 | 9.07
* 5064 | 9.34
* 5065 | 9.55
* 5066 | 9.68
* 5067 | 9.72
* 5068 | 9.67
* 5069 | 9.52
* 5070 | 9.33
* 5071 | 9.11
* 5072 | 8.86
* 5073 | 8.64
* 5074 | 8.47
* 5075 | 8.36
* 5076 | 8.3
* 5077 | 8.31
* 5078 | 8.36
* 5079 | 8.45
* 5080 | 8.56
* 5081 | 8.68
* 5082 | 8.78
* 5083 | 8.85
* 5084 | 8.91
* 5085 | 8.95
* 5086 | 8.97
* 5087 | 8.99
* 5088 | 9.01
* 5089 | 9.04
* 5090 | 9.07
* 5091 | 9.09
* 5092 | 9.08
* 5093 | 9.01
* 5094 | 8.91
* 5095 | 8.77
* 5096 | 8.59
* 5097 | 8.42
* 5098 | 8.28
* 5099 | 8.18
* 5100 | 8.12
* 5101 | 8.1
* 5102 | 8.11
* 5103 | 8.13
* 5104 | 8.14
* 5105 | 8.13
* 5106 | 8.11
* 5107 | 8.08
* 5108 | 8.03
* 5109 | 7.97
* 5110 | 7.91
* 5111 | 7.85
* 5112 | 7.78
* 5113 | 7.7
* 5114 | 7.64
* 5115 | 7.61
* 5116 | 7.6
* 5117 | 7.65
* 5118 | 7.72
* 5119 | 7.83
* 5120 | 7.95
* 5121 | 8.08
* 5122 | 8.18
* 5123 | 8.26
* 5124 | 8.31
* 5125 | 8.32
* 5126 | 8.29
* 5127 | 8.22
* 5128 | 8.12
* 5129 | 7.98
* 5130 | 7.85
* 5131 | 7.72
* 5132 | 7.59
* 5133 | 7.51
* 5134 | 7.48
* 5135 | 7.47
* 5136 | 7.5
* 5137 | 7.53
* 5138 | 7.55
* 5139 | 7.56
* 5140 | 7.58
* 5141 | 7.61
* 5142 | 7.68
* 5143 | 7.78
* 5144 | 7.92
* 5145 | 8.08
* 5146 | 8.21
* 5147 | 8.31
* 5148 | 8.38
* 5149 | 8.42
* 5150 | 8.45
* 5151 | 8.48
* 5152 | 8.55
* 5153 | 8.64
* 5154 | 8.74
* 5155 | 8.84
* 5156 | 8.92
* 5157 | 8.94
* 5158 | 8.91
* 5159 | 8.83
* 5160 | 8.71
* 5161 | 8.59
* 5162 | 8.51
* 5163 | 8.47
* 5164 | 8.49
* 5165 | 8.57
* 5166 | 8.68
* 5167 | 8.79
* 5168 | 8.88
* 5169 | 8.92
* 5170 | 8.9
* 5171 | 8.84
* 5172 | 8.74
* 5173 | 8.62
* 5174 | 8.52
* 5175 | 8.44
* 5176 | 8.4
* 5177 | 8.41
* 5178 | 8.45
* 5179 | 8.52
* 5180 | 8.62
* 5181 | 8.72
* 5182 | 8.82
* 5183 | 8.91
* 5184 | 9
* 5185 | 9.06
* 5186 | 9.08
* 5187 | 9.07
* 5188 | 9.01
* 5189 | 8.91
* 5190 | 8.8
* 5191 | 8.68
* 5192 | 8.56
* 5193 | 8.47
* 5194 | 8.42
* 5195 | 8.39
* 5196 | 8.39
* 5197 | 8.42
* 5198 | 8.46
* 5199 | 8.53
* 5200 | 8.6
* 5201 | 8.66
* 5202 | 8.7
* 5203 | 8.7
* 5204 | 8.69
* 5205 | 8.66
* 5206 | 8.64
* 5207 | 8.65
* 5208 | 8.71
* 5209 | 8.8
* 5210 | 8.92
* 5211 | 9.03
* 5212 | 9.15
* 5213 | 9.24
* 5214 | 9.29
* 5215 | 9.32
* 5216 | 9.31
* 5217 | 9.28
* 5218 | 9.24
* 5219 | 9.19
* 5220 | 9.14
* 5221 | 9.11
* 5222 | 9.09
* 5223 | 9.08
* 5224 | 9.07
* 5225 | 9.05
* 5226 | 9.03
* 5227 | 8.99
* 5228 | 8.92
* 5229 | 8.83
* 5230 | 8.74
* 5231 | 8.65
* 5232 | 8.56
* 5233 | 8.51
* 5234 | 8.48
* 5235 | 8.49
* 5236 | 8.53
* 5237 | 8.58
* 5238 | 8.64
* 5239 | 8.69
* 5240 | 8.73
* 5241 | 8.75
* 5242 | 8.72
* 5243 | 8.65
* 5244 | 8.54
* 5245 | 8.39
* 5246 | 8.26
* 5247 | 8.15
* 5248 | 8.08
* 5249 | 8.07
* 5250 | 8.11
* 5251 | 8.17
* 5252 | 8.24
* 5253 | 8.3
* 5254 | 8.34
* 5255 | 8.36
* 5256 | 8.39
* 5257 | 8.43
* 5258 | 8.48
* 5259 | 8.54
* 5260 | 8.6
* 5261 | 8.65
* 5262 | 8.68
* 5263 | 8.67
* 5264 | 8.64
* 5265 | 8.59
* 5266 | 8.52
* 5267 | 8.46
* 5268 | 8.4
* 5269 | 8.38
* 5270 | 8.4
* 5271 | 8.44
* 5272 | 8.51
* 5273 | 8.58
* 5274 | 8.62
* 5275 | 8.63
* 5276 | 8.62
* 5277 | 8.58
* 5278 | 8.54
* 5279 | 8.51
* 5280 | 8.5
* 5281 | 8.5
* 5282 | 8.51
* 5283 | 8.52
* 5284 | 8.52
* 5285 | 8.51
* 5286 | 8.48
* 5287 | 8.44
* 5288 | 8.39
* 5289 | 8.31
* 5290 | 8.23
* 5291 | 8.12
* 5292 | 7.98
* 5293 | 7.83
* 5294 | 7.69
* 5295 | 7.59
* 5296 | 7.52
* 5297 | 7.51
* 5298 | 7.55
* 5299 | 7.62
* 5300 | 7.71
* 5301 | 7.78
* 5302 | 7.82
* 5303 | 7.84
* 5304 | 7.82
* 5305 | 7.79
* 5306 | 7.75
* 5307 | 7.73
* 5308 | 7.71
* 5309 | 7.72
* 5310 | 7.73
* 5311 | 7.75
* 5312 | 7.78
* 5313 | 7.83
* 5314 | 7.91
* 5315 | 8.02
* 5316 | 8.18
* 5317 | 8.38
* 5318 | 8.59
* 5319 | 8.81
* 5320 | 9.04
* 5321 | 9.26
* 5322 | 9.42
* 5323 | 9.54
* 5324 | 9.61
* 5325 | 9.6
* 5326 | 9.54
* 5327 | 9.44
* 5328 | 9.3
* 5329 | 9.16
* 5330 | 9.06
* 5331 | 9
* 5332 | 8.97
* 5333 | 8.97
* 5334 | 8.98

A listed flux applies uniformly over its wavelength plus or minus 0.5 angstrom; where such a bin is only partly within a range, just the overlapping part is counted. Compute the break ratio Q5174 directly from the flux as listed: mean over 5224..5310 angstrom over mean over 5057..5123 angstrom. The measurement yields 0.98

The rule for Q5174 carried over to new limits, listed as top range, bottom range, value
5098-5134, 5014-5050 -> 1.08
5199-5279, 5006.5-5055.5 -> 1.17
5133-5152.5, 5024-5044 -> 1.11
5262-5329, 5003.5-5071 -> 1.08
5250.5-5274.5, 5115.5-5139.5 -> 1.08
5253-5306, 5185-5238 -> 0.94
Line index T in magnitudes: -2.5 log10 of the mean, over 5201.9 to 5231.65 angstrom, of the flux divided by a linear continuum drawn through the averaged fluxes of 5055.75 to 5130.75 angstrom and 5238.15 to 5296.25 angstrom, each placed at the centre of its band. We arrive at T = -0.070 mag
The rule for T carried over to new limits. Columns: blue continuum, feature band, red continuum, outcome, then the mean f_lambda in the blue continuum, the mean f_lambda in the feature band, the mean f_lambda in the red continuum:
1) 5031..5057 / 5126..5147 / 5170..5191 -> 0.07 mag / 7.34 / 7.77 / 8.75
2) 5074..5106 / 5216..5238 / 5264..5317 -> -0.08 mag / 8.59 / 8.89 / 8.14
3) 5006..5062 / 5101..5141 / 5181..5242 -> 0.04 mag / 7.51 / 7.87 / 8.82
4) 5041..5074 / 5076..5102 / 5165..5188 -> -0.03 mag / 8.3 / 8.68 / 8.75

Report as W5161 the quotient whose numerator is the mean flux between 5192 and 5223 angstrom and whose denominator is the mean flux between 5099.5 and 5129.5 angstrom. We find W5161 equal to 1.11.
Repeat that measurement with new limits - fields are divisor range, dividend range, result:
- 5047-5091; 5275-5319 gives 0.94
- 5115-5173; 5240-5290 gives 1.03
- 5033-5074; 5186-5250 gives 1.09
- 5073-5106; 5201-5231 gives 1.04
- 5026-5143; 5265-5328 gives 1.03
